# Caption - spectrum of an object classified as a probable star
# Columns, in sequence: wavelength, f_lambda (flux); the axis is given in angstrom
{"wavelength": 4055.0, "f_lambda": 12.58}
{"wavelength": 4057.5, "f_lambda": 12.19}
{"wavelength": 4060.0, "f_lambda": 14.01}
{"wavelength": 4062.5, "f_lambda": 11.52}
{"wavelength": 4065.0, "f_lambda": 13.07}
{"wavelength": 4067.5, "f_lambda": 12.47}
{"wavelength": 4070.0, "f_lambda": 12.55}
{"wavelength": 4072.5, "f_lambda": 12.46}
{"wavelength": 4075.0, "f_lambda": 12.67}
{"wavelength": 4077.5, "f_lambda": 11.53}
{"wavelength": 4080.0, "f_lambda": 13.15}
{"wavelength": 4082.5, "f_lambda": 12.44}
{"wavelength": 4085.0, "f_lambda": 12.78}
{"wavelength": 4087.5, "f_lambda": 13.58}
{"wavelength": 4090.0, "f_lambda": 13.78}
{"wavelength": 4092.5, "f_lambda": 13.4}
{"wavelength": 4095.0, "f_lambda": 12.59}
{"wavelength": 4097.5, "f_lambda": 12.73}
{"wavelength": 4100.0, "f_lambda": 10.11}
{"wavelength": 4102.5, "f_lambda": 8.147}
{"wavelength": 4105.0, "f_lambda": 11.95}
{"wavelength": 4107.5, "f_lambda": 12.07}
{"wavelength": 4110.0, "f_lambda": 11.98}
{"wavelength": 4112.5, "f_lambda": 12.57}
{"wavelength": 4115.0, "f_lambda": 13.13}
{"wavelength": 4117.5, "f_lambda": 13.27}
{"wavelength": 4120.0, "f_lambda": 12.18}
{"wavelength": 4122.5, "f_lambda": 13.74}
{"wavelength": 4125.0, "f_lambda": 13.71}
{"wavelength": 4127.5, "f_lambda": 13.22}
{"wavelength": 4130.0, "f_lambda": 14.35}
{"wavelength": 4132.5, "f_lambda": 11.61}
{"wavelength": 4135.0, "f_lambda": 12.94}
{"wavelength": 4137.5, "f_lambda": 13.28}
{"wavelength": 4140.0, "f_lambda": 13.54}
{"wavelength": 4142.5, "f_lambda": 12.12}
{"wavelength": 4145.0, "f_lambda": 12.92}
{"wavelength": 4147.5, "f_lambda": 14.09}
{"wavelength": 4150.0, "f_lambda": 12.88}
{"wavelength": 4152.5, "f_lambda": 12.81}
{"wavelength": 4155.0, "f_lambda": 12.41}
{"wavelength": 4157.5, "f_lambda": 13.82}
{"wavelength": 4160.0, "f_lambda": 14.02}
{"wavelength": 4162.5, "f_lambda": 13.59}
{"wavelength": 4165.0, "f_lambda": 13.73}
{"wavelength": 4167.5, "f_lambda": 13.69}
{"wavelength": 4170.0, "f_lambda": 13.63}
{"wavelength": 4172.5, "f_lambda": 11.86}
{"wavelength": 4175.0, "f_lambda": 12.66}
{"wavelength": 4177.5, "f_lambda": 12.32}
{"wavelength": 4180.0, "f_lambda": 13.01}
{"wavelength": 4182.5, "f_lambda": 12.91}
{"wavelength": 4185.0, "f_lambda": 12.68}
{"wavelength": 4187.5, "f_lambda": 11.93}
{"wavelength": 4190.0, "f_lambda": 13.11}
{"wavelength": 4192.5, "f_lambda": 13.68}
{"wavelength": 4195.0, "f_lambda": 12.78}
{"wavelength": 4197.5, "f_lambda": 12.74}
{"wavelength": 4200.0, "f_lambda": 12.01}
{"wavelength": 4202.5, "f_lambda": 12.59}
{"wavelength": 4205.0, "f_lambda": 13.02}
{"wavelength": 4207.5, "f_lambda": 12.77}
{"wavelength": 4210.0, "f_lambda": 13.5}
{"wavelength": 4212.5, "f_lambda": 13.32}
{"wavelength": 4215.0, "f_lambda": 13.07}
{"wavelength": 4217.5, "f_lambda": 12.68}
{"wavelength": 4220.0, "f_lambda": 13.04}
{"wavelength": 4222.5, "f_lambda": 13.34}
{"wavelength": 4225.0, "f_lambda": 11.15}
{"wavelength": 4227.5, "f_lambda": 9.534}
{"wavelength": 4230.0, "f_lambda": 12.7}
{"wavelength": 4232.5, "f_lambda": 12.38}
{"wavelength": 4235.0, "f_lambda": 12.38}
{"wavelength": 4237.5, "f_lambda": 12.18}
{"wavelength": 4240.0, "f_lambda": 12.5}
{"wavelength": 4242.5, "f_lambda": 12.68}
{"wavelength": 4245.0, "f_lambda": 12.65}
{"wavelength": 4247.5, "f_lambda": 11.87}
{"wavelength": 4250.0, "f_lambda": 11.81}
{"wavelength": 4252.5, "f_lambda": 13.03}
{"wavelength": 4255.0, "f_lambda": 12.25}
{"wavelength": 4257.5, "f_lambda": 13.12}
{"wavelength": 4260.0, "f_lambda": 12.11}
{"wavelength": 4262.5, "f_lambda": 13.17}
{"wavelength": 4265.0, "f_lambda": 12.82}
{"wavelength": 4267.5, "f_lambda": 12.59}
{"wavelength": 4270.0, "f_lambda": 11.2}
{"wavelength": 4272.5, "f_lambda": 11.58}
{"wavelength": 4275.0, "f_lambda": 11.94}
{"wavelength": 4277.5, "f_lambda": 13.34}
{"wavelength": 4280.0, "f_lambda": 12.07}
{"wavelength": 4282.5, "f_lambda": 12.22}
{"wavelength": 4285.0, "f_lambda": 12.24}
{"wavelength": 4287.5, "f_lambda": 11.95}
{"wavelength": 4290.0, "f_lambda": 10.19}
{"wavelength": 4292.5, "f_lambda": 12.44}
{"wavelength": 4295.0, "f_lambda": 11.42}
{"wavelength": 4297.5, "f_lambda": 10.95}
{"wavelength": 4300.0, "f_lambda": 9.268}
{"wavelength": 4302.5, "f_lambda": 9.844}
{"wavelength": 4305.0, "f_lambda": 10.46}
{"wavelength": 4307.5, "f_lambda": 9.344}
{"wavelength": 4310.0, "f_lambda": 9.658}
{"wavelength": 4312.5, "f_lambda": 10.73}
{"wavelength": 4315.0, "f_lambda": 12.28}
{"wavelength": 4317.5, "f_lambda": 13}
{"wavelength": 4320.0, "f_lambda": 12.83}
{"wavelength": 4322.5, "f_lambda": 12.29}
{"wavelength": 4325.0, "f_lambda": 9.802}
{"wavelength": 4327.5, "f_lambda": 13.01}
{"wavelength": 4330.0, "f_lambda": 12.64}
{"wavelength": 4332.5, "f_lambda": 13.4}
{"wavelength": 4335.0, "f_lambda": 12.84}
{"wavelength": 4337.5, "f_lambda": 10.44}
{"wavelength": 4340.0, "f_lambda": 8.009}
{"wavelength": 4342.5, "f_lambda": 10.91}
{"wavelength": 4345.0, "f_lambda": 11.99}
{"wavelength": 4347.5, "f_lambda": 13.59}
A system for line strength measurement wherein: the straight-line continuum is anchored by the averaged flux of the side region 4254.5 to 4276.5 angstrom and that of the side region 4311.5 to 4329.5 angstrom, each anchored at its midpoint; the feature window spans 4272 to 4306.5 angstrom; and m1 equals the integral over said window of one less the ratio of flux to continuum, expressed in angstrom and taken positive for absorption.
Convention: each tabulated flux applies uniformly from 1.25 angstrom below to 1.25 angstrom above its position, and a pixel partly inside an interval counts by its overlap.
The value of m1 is 2.3 angstrom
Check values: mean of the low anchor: 12.3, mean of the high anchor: 12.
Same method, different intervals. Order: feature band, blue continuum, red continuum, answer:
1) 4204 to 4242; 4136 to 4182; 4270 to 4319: -0.71 angstrom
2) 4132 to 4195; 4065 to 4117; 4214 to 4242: -3.68 angstrom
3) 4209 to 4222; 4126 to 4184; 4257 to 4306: -0.71 angstrom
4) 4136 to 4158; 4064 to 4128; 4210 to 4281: -1.07 angstrom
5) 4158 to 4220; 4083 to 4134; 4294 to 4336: -4.55 angstrom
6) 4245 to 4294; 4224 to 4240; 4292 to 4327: -3.38 angstrom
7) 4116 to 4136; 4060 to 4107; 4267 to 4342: -1.61 angstrom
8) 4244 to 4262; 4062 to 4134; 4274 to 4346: -1.10 angstrom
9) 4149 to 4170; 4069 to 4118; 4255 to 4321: -2.24 angstrom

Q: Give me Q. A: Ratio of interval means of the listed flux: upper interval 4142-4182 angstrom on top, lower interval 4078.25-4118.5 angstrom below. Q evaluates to 1.1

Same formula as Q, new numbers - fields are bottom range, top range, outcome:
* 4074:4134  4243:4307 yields 0.95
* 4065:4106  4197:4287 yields 1.01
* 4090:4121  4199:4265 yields 1.03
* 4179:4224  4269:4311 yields 0.87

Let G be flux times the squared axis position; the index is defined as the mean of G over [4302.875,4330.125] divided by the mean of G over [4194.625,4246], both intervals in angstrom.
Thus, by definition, 0.95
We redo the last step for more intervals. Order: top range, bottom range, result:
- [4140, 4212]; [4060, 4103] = 1.10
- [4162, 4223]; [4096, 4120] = 1.14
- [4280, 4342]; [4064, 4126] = 1.01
